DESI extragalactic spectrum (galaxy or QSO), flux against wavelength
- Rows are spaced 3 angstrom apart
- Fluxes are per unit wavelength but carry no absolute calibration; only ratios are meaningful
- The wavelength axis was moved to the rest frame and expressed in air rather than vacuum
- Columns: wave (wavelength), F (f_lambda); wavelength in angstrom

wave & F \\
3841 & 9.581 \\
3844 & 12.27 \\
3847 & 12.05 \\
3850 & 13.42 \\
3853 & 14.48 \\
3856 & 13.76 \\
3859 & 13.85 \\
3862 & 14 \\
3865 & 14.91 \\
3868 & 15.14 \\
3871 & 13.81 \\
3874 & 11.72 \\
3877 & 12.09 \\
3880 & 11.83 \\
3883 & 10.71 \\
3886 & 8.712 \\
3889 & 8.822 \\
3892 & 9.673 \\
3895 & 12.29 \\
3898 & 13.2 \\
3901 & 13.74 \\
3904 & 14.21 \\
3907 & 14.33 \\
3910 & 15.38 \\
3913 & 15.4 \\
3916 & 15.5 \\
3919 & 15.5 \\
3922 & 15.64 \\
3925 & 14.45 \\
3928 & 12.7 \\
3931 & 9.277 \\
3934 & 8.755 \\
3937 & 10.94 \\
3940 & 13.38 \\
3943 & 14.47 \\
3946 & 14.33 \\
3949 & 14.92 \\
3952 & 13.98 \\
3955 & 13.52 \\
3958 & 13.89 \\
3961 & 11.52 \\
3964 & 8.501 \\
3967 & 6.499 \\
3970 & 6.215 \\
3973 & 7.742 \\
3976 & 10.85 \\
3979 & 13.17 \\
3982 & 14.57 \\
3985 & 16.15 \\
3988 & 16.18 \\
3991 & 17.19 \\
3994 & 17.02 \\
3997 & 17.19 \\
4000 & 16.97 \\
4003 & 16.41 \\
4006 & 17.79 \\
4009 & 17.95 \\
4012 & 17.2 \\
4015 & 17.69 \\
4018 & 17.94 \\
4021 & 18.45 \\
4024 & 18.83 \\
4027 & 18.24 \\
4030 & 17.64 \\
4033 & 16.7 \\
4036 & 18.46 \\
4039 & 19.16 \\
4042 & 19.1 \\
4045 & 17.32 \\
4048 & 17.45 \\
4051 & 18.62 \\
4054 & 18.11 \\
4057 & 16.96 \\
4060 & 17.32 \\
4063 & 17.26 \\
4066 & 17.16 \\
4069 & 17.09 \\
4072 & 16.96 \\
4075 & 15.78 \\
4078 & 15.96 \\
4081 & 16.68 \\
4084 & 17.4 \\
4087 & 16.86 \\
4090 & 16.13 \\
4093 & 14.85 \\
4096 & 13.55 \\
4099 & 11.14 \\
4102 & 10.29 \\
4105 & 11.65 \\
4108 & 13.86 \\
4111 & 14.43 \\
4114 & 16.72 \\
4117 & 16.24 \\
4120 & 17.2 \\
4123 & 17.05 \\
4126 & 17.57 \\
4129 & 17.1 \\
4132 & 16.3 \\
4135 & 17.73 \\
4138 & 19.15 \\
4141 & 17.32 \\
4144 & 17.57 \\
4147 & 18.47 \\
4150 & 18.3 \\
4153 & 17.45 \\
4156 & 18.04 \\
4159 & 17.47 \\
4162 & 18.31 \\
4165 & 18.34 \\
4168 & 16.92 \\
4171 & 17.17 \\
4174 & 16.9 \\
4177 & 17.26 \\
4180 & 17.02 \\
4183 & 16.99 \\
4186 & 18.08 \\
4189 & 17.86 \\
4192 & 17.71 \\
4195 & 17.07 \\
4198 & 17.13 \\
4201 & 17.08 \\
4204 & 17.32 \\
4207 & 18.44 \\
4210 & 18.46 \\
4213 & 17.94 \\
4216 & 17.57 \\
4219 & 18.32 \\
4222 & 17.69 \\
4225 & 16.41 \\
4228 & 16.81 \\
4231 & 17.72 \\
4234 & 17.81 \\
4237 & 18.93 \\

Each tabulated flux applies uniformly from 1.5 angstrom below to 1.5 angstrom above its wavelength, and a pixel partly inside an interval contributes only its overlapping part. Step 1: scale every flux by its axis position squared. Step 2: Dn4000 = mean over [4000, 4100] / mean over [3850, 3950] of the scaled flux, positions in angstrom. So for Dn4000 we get 1.41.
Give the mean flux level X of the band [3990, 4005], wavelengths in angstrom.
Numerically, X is 17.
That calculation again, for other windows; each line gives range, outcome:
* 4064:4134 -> 15.6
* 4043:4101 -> 16.4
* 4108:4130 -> 16.4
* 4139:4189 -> 17.6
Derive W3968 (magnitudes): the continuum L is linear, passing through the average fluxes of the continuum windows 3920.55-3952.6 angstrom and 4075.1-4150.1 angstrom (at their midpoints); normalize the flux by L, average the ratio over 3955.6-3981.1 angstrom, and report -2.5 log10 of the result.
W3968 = 0.320 mag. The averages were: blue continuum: 13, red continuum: 15.9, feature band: 10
